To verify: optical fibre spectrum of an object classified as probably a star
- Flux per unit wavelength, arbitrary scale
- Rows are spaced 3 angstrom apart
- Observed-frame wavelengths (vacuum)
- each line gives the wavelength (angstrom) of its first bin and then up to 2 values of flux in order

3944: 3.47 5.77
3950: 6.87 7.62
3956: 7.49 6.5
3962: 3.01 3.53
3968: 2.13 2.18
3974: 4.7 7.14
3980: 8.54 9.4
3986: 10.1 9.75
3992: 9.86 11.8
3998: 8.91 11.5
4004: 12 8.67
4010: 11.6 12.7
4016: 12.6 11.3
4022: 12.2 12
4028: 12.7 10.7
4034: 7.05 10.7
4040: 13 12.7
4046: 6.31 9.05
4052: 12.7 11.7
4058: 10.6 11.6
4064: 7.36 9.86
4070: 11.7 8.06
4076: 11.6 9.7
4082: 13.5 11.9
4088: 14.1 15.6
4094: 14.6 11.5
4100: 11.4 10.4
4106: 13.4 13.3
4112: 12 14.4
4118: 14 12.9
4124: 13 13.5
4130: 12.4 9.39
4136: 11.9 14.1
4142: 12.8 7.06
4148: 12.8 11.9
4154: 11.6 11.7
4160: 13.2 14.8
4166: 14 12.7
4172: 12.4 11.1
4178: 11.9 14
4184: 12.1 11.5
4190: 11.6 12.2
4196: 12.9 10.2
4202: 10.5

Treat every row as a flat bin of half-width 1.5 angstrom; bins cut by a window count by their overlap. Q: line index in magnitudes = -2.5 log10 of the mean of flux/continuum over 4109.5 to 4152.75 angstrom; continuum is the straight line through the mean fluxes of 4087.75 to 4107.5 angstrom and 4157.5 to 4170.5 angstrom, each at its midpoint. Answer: 0.08 mag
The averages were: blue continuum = 12.9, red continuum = 13.5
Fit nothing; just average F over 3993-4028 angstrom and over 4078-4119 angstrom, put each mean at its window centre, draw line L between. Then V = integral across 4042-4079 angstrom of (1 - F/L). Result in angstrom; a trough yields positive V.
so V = 6.1 angstrom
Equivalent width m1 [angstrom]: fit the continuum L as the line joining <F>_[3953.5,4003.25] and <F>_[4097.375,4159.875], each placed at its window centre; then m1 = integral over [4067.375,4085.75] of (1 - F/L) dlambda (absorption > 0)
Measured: -0.8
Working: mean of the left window 7.36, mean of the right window 12.2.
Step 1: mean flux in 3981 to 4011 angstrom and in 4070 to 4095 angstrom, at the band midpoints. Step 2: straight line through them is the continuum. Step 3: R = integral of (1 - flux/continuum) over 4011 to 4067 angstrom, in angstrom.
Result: 1.7 angstrom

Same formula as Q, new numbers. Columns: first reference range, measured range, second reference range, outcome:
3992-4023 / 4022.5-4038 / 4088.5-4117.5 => 0.09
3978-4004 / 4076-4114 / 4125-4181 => -0.10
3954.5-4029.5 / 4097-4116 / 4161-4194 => -0.11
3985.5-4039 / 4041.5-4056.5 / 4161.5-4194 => 0.08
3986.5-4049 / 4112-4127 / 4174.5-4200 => -0.16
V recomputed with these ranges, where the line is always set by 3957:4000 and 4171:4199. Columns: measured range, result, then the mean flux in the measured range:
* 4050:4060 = -3.0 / 11.5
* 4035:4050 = -3.0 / 10.3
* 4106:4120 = -4.2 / 13.4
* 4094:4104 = -1.7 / 11.7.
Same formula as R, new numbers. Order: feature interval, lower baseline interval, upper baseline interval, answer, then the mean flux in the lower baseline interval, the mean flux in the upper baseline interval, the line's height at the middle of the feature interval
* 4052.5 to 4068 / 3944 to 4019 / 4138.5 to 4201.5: -1.00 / 8.07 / 12.2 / 9.78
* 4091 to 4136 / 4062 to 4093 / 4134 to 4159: -4.29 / 11.4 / 11.7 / 11.6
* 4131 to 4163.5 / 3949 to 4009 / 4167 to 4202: -1.80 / 7.62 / 12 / 11.2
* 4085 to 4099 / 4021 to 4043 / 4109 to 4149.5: -1.99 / 11.3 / 12.4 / 11.9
